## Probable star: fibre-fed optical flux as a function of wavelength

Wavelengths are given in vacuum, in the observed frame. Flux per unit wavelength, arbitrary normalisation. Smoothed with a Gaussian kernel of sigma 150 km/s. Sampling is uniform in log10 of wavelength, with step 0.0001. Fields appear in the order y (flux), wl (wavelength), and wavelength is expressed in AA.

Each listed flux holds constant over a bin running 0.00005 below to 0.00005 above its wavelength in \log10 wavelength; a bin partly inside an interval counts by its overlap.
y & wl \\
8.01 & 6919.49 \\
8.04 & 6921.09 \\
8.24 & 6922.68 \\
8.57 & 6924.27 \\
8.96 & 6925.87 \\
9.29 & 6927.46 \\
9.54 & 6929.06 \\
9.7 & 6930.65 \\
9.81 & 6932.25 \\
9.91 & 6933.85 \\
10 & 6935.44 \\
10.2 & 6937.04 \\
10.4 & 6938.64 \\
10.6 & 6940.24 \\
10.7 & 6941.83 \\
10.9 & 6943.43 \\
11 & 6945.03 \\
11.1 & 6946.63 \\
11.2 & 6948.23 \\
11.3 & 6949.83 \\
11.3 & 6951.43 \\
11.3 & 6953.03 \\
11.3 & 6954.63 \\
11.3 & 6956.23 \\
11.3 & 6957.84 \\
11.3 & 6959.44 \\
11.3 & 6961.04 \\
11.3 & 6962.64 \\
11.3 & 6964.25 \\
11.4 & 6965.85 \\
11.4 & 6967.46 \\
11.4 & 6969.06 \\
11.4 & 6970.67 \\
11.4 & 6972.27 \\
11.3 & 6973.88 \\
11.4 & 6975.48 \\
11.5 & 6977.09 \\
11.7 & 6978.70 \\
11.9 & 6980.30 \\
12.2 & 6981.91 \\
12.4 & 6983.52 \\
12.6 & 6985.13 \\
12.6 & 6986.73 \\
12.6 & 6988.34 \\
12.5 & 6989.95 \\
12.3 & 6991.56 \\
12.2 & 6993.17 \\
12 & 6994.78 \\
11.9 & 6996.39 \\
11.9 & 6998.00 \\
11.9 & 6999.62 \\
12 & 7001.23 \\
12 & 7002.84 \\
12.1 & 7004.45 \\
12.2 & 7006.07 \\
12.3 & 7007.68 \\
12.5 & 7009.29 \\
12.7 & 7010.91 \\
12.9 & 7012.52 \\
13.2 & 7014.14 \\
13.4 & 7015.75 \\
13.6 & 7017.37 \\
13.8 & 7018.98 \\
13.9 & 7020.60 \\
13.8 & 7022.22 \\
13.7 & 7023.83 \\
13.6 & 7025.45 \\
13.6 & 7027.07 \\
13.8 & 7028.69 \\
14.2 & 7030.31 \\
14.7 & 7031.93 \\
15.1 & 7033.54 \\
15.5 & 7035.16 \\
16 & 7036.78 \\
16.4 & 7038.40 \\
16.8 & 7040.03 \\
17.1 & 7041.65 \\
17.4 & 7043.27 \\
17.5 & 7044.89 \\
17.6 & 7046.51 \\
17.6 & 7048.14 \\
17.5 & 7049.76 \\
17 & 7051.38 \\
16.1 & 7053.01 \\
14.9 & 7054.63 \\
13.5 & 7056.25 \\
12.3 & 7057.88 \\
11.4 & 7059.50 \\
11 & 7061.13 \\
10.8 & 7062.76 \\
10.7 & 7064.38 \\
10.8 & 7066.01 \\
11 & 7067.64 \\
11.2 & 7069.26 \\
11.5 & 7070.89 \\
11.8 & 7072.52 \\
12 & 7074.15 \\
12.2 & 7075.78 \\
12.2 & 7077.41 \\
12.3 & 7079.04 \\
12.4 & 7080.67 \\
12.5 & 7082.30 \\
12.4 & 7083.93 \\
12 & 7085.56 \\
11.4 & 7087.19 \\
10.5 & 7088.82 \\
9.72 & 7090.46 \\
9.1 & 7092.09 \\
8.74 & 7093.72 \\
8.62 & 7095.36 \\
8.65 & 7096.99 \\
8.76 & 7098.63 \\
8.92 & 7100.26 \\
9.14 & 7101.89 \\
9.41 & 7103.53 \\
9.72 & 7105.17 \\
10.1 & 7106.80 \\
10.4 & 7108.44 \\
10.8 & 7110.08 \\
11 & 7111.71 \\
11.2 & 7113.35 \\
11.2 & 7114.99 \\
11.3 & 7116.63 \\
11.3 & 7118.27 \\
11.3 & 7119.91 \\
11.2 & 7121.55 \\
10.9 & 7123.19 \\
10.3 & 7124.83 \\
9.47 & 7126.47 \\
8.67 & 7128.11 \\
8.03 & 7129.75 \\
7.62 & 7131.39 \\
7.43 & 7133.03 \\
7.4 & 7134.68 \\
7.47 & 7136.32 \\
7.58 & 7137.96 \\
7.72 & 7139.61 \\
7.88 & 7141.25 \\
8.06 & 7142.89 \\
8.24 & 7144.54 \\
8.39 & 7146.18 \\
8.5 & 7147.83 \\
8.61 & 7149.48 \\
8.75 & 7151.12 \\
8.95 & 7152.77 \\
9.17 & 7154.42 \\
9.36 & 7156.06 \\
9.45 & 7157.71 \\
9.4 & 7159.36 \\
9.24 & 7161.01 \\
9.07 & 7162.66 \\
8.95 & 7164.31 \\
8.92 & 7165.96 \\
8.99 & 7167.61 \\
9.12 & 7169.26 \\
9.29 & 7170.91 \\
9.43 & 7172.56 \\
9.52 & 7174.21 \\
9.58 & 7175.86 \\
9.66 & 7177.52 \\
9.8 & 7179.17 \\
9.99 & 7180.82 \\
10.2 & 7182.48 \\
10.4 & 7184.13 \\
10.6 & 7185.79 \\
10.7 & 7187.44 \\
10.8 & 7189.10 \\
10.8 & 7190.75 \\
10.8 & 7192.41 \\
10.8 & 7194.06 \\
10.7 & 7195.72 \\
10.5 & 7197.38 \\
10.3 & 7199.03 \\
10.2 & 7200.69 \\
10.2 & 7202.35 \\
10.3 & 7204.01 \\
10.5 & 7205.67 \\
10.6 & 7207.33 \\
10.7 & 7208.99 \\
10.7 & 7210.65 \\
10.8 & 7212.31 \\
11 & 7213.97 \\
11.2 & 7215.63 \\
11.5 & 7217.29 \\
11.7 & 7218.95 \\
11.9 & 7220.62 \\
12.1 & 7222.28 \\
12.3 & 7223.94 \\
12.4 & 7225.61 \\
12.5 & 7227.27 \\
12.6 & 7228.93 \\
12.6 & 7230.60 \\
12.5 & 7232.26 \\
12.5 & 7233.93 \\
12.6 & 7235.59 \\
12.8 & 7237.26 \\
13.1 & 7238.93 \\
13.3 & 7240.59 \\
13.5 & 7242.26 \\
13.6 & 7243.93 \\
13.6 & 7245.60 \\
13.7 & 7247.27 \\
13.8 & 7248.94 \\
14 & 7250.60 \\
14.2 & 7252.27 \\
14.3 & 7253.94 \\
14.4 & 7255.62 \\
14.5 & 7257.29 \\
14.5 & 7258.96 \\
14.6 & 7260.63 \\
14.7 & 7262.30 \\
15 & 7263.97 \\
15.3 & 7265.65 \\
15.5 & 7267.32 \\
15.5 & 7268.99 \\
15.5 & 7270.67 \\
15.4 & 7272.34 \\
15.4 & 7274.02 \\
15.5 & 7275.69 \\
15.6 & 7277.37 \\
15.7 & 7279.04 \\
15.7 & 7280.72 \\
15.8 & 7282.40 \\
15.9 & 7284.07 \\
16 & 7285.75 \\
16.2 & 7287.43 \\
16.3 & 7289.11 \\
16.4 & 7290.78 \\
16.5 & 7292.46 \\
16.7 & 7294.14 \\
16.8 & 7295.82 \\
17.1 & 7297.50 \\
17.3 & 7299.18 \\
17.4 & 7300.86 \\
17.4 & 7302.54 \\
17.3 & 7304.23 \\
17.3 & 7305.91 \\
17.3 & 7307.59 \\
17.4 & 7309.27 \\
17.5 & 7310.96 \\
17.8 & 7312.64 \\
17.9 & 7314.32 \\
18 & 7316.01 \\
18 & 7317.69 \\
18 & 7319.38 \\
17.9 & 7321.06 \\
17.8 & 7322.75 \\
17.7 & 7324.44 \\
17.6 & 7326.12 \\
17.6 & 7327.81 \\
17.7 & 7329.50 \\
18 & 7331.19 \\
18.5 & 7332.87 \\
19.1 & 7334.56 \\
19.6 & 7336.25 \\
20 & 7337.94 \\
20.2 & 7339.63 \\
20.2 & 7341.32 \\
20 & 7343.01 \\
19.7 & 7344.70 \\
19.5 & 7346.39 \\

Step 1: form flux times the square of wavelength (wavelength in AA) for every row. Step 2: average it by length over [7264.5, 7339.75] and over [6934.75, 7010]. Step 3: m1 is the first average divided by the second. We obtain 1.6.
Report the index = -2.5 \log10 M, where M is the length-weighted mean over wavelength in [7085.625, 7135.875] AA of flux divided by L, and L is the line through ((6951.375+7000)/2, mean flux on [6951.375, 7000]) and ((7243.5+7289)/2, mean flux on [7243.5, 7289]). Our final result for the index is 0.331 mag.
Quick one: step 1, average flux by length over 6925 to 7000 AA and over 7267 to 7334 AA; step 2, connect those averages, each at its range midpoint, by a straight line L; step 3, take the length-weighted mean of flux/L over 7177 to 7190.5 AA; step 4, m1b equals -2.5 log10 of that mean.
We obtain 0.40 mag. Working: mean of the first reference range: 11.2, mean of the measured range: 10.3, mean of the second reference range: 16.9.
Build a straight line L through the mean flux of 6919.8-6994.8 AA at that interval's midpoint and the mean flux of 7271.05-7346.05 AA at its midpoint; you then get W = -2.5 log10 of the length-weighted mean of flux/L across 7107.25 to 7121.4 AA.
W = 0.25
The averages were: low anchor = 11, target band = 11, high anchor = 17.4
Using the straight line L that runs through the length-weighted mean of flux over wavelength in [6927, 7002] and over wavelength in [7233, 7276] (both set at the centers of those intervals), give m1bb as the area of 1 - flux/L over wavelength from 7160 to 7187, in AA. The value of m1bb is 7.77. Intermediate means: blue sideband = 11.3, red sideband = 14.2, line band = 9.56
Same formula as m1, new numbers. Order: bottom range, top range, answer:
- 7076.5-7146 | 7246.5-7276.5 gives 1.57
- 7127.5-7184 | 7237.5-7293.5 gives 1.75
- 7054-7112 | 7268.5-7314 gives 1.60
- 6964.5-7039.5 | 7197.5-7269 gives 1.06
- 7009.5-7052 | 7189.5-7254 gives 0.84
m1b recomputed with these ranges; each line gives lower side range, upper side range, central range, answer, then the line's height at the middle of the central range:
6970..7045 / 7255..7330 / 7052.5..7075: 0.16 mag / 13.9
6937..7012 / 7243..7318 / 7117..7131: 0.33 mag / 13.7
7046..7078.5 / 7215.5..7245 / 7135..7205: 0.33 mag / 12.7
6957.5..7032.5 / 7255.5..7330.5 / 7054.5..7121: 0.24 mag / 13.7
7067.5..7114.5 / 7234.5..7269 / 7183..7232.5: 0.18 mag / 13.1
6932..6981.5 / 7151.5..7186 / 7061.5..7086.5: -0.15 mag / 10.2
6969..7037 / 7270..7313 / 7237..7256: 0.16 mag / 15.9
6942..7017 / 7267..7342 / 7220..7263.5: 0.21 mag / 16.2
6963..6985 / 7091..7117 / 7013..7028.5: -0.24 mag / 11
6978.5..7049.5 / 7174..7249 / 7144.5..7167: 0.32 mag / 12.1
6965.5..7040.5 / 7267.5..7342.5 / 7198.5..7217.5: 0.43 mag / 15.8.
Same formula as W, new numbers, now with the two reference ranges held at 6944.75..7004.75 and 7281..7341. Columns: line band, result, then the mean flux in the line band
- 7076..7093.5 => 0.19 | 11.4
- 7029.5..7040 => -0.21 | 15.4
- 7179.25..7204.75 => 0.42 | 10.5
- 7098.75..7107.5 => 0.43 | 9.4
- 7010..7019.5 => -0.07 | 13.2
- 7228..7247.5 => 0.24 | 13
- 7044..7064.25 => -0.12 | 14.6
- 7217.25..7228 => 0.31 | 12.1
